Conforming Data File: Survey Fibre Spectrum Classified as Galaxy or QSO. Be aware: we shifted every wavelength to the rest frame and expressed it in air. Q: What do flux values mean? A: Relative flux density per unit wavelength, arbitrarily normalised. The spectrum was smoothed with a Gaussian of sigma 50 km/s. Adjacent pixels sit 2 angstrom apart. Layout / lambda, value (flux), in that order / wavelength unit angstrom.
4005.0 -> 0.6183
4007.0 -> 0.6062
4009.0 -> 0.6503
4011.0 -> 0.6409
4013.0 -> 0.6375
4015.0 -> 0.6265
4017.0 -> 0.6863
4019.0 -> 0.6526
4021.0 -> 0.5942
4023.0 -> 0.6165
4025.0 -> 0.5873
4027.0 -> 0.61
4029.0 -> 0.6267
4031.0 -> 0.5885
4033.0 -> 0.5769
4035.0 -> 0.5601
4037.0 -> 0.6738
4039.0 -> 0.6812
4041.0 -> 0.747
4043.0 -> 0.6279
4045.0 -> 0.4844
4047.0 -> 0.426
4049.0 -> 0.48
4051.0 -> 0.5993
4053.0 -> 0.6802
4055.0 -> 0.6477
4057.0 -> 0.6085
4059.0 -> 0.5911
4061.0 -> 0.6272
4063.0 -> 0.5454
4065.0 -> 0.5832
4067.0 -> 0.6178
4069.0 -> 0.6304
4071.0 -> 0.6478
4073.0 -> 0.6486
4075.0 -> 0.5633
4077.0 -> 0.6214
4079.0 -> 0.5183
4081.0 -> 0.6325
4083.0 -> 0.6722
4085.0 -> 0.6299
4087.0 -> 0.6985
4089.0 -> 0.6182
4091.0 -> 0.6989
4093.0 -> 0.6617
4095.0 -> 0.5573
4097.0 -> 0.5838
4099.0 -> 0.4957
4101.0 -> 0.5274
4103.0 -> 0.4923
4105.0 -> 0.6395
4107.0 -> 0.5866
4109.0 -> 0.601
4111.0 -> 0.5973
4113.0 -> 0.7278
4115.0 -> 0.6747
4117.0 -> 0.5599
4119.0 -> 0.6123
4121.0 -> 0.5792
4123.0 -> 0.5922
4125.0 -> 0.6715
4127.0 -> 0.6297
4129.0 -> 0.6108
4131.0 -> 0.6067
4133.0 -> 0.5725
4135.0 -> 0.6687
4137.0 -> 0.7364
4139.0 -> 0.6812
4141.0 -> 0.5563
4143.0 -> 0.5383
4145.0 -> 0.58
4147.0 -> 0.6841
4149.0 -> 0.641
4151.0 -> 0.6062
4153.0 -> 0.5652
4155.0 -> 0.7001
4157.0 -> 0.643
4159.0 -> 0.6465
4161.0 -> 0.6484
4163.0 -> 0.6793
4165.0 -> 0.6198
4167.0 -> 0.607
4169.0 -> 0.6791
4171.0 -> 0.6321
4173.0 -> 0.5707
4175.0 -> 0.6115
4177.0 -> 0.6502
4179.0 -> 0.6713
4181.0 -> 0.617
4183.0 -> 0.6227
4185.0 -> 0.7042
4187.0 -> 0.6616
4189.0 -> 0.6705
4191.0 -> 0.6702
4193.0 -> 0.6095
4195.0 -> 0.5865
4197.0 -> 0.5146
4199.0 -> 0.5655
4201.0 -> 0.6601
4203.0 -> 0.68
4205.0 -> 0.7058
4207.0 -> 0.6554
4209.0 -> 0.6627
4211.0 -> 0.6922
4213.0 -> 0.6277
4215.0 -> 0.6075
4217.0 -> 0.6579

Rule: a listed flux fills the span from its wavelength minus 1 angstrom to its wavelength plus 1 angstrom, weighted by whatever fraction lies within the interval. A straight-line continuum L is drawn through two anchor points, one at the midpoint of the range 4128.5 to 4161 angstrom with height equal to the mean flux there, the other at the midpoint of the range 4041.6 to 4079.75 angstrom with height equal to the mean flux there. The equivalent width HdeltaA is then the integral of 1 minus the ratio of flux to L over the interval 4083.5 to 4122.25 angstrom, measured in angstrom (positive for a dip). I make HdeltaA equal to 0.0 angstrom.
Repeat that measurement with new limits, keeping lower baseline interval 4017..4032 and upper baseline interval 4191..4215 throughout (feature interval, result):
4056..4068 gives 0.5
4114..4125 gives 0.3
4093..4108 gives 1.5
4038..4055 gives 0.7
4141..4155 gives 0.5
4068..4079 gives 0.1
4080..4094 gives -0.8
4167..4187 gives -0.3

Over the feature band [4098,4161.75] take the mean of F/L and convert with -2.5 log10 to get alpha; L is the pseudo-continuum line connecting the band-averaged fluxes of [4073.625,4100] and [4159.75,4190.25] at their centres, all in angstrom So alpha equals 0.02 mag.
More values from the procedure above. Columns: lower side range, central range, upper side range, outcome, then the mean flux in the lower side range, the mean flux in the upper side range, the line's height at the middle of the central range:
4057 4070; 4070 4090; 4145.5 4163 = -0.03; 0.6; 0.642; 0.608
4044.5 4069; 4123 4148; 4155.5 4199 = -0.02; 0.578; 0.633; 0.614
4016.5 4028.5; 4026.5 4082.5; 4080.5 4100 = 0.04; 0.622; 0.625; 0.623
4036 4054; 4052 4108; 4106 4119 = 0.01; 0.6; 0.624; 0.612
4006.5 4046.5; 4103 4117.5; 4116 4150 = 0.00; 0.621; 0.619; 0.619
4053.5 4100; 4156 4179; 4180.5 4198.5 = -0.02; 0.614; 0.627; 0.624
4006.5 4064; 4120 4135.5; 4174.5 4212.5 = 0.03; 0.61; 0.643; 0.629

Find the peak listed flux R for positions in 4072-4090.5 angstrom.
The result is 0.6985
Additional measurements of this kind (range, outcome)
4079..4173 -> 0.7364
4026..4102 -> 0.747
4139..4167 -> 0.7001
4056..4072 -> 0.6478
